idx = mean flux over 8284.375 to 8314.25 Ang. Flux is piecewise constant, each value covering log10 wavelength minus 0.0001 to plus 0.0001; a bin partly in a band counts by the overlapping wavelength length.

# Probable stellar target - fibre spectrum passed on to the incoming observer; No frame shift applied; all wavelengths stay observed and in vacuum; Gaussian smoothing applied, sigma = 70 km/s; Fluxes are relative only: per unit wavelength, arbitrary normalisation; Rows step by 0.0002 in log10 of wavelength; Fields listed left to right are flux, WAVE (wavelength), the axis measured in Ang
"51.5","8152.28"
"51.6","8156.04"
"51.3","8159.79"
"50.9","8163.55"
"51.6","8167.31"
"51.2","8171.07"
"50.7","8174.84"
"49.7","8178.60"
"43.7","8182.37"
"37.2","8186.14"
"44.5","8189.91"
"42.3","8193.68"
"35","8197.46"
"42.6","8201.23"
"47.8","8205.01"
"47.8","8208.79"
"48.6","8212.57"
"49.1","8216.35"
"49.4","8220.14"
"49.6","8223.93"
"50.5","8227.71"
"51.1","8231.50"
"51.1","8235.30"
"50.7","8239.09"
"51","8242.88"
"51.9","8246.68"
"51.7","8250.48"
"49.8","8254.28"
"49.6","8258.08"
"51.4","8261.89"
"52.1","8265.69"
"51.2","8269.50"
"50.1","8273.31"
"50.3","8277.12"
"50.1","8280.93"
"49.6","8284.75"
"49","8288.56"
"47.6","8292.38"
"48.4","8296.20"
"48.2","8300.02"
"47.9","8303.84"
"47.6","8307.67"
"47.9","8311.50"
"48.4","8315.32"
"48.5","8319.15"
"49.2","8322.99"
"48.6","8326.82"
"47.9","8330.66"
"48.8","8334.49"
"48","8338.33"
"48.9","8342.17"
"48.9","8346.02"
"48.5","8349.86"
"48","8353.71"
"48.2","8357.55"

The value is 48.2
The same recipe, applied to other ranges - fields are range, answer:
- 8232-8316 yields 49.8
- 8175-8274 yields 48.1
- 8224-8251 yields 51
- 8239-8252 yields 51.4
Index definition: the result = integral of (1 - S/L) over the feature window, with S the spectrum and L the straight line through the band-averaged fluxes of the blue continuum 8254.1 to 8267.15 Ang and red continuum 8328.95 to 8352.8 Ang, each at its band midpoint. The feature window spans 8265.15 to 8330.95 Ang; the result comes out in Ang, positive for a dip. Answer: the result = 1.0 Ang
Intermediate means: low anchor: 50.8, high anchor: 48.5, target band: 49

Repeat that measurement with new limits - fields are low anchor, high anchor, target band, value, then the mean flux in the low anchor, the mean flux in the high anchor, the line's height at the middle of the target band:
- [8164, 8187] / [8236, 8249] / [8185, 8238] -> 3.6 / 48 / 51.2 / 49.7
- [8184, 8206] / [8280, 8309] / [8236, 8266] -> -3.7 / 41.3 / 48.5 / 45.4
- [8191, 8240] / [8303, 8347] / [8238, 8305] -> -3.1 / 47.2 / 48.4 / 47.8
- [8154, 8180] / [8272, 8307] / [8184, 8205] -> 4.0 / 51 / 49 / 50.6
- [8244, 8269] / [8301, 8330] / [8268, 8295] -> 0.1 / 51.1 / 48.3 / 49.9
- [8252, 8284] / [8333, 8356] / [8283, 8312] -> 0.9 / 50.5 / 48.5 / 49.8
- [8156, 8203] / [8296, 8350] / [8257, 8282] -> -1.7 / 46.1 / 48.4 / 47.5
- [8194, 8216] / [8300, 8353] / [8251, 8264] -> -1.2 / 44.6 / 48.4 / 46.2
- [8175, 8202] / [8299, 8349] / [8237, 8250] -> -1.8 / 42.7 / 48.4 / 45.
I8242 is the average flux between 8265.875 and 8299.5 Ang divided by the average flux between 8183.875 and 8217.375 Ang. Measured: 1.13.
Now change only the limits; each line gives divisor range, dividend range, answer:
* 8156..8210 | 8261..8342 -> 1.06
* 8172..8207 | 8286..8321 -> 1.10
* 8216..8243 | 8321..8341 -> 0.96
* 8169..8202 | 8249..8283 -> 1.15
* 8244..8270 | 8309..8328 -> 0.95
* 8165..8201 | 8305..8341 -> 1.07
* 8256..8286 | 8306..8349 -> 0.96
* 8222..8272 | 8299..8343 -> 0.95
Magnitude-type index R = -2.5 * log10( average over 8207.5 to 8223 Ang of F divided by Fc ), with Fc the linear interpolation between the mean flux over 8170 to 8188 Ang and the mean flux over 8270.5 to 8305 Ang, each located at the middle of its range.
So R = -0.04 mag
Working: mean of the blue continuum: 46.3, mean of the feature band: 48.8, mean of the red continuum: 49.1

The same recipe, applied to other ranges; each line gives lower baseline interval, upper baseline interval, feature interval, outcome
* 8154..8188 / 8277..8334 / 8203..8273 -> -0.035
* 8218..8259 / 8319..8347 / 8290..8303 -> 0.028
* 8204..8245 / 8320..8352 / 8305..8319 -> 0.018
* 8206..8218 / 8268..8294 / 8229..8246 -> -0.046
